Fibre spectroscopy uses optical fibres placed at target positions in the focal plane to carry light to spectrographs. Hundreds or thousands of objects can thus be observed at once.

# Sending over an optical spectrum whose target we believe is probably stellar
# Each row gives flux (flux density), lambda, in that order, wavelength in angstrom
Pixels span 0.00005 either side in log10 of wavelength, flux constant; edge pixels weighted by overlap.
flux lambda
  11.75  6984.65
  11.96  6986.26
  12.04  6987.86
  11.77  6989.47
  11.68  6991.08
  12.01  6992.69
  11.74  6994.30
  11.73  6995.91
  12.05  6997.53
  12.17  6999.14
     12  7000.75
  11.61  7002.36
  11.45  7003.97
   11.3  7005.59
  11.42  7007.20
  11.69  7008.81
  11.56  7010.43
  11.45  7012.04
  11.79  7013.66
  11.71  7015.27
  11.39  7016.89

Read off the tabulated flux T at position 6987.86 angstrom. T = 12.04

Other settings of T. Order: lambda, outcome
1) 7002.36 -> 11.61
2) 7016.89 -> 11.39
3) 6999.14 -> 12.17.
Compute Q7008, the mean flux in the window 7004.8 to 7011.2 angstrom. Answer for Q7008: 11.5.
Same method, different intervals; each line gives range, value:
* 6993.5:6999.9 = 11.9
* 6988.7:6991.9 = 11.7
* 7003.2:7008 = 11.4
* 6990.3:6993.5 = 11.8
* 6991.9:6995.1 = 11.9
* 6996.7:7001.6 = 12.1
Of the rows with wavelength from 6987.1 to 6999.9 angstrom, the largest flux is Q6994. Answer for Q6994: 12.17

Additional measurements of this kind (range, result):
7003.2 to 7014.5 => 11.79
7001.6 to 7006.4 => 11.61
